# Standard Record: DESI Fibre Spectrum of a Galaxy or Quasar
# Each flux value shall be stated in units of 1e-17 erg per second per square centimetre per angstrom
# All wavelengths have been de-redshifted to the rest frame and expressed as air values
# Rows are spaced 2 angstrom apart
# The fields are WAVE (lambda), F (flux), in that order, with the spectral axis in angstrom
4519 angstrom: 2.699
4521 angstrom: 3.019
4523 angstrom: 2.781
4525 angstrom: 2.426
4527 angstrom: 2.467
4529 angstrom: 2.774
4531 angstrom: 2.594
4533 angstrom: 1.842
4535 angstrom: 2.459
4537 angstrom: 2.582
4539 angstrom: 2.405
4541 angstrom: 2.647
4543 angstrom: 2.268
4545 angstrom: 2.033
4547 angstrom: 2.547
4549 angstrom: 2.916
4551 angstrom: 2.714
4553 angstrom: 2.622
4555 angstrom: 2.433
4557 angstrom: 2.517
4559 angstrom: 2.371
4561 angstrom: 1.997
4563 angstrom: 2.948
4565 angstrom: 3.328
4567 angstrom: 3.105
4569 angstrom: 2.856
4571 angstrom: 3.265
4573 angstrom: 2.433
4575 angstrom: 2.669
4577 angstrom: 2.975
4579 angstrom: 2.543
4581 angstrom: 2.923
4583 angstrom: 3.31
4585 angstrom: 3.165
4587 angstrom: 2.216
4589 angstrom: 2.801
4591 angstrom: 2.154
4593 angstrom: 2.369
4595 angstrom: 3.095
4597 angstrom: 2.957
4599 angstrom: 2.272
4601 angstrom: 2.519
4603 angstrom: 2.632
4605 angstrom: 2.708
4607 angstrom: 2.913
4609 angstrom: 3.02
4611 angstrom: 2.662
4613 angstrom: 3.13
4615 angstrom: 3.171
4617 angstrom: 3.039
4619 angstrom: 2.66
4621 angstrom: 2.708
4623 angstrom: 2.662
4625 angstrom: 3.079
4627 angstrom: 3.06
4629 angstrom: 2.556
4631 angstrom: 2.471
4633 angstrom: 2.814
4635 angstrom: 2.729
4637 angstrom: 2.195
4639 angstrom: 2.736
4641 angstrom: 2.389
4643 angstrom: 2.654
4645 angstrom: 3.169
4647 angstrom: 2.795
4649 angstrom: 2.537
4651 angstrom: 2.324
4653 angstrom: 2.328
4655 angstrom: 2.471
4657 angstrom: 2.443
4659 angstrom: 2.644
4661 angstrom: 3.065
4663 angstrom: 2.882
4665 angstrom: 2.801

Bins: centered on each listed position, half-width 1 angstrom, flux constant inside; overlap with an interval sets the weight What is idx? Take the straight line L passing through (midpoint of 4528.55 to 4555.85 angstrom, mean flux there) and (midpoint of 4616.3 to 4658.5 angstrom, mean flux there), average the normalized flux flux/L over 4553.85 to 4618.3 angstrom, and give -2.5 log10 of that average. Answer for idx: -0.08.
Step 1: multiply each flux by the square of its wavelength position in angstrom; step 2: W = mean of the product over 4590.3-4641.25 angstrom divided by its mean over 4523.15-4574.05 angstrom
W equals 1.09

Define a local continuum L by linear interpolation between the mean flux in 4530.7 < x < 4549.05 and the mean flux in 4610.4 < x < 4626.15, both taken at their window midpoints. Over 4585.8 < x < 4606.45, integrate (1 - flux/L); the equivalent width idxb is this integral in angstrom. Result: 1.3 angstrom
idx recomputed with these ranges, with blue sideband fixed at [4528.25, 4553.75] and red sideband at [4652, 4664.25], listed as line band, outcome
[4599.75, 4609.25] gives -0.06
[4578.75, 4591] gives -0.10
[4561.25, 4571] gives -0.19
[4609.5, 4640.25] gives -0.07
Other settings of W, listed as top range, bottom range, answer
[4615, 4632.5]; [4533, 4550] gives 1.19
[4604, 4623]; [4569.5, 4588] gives 1.03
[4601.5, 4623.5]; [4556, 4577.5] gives 1.05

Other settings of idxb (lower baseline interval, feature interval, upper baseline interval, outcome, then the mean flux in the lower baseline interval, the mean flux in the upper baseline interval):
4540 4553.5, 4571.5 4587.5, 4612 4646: -1.1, 2.53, 2.78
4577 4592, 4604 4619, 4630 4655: -1.4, 2.75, 2.59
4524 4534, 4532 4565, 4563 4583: 2.0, 2.42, 2.92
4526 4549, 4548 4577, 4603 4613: -1.7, 2.44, 2.84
